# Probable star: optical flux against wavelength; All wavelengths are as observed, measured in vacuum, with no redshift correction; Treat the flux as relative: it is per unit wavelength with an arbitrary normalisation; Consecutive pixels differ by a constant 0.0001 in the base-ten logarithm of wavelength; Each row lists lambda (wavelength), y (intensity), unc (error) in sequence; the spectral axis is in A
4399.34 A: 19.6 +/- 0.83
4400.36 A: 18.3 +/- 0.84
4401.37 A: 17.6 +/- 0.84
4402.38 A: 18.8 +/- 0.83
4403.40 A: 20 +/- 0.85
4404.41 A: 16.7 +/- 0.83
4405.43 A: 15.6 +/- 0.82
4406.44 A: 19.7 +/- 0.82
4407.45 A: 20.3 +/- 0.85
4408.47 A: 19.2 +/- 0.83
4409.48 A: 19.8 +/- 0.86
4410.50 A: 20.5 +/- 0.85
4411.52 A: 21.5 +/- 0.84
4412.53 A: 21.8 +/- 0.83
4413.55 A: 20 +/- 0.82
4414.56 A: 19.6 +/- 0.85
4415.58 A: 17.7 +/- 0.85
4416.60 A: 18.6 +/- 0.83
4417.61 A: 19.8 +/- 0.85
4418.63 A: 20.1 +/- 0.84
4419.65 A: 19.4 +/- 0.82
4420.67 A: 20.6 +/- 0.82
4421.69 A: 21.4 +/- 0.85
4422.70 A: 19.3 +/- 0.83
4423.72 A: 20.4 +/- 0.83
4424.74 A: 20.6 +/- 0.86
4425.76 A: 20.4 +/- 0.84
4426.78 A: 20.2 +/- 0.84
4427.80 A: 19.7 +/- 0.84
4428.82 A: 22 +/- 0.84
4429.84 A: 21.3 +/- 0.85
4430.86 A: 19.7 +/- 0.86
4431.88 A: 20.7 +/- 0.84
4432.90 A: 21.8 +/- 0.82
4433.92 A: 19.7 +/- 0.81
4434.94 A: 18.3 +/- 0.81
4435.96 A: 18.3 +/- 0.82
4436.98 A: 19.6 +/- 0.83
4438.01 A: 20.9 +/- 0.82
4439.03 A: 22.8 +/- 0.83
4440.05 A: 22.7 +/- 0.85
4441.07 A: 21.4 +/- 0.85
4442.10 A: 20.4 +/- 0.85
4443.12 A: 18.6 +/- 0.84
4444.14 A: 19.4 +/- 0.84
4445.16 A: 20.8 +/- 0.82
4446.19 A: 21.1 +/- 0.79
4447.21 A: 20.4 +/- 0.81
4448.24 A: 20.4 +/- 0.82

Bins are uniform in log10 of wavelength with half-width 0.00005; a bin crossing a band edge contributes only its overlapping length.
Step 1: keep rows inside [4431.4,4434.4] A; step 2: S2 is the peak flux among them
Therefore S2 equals 21.8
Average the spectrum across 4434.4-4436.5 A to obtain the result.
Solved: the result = 18.4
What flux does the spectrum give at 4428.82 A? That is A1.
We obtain 22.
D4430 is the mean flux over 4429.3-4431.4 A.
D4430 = 20.5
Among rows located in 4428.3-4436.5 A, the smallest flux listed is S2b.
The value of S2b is 18.3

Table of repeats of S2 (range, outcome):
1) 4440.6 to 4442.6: 21.4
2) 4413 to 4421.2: 20.6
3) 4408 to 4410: 19.8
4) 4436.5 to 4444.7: 22.8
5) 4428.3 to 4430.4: 22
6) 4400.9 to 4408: 20.3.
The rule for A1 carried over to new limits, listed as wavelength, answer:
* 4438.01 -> 20.9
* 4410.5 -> 20.5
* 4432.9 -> 21.8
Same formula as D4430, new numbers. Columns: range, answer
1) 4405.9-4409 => 19.7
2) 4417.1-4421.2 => 20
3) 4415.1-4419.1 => 19.1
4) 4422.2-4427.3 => 20.2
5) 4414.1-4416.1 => 18.6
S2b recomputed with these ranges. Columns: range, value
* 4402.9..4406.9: 15.6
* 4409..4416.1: 17.7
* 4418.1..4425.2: 19.3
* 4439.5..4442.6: 20.4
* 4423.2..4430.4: 19.7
